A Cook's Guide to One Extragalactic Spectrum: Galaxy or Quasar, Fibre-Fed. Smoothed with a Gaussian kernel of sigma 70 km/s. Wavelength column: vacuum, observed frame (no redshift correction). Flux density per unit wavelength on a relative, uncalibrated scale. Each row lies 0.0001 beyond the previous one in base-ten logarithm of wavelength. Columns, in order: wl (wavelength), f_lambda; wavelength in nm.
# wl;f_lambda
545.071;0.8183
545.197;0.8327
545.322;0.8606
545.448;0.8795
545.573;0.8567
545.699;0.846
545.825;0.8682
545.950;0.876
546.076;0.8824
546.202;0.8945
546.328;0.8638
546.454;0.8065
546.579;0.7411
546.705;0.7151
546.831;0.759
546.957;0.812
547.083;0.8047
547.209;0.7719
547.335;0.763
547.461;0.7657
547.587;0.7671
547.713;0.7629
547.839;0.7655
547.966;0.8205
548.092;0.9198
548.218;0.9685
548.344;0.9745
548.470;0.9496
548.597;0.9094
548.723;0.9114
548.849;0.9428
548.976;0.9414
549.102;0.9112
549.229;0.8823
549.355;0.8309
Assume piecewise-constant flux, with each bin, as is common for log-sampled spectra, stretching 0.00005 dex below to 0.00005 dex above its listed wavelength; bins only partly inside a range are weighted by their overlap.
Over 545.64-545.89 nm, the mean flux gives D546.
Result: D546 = 0.859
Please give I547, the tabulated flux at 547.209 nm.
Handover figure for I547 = 0.7719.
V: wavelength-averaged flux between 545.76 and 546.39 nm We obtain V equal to 0.876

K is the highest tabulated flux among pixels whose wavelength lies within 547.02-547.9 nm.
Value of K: 0.8047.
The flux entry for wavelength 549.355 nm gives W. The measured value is 0.8309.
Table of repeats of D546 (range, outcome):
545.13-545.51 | 0.856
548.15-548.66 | 0.951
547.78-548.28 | 0.868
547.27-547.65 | 0.766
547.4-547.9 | 0.766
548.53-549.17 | 0.922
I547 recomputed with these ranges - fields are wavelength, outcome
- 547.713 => 0.7629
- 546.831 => 0.759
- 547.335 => 0.763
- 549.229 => 0.8823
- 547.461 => 0.7657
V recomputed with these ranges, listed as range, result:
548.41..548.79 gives 0.923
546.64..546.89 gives 0.736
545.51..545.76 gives 0.852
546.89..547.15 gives 0.807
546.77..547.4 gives 0.782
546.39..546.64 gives 0.776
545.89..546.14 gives 0.877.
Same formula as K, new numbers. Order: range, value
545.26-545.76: 0.8795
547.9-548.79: 0.9745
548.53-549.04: 0.9428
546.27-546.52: 0.8638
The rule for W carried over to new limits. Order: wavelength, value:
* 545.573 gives 0.8567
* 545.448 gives 0.8795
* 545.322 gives 0.8606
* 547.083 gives 0.8047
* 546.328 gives 0.8638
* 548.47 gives 0.9496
